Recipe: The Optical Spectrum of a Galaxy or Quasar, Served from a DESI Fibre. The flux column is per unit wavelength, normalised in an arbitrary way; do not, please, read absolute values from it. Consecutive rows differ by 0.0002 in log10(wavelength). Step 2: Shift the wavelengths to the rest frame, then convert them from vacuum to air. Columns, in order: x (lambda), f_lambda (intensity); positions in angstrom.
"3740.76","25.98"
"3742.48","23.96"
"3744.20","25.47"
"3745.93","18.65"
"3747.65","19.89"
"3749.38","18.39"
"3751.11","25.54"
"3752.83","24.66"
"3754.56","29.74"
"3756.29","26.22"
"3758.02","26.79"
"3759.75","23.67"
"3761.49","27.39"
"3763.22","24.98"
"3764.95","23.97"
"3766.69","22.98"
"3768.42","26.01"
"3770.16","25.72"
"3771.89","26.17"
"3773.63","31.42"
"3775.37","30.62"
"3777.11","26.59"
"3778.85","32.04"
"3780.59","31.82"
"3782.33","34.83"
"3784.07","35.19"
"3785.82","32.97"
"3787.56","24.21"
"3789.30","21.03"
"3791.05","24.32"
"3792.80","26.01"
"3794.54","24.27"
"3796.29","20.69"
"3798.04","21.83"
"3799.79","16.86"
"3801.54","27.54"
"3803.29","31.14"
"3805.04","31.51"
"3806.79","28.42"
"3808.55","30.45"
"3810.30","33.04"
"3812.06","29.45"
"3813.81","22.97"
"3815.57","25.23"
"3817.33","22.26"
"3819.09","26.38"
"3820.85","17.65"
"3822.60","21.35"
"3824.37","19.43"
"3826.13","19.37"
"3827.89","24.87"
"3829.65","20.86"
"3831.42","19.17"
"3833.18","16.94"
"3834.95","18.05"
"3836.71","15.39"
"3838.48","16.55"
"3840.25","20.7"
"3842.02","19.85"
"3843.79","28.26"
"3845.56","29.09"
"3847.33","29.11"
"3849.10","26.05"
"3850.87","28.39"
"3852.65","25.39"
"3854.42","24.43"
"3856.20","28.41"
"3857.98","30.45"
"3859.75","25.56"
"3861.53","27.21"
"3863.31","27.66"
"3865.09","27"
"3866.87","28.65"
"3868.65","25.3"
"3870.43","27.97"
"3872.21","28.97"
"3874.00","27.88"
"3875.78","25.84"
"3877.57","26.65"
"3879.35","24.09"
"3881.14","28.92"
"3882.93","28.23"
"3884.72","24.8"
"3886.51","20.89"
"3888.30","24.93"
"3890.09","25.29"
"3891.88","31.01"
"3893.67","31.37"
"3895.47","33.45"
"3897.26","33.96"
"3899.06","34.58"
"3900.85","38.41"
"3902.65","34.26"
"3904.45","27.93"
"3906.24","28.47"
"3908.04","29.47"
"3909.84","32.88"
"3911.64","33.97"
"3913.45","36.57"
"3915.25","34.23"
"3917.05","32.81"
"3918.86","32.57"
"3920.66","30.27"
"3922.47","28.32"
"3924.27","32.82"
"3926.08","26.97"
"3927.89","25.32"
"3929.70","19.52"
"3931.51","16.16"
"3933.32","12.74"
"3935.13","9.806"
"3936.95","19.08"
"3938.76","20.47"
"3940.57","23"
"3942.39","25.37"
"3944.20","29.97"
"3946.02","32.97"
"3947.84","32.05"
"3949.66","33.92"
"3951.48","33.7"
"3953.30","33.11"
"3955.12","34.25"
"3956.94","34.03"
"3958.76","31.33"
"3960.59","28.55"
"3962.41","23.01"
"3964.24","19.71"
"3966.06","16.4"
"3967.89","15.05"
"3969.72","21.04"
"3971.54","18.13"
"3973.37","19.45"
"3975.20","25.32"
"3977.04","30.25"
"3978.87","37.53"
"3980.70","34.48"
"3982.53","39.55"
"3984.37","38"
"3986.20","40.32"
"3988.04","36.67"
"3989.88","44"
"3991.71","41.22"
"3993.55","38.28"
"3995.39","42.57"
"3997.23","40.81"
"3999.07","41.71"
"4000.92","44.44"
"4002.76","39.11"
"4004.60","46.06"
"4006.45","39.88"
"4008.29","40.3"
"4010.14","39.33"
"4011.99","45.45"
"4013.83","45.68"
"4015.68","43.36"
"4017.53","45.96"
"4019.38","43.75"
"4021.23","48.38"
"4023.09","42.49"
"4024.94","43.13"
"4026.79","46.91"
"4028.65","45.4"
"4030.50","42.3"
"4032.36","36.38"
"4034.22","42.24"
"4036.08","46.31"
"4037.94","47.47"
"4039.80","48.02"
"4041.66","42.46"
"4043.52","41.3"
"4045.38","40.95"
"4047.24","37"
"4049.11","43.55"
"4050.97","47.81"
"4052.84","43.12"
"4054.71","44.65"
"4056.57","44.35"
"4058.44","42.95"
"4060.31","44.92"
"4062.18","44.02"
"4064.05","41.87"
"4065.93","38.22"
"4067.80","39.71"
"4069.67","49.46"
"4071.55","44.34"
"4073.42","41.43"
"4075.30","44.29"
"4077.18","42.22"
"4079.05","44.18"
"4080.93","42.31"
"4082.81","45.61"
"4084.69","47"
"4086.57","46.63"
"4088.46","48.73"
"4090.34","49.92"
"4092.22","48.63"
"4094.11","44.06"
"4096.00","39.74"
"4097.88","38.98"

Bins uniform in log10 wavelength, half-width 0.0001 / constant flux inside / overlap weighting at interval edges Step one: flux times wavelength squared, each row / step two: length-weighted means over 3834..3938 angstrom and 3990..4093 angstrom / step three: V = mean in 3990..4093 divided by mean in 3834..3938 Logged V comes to 1.75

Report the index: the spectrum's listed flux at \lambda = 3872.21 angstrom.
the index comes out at 28.97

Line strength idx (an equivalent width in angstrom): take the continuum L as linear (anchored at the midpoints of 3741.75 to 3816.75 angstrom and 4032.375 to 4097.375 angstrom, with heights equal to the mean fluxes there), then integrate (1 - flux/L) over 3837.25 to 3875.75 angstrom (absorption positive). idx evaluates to 6.1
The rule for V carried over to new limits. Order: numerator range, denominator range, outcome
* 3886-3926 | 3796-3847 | 1.40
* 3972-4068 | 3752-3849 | 1.83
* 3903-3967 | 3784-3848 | 1.22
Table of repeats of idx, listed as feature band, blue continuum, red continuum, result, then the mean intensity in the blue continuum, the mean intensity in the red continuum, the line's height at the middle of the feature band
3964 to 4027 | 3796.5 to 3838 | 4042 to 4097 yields 1.7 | 23.4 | 43.9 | 37.9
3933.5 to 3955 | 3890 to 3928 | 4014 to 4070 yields 5.3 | 31.9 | 43.6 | 35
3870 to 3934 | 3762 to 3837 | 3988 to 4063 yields 8.8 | 25.3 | 43.1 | 33.4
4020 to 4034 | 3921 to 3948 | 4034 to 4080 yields -1.8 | 23.5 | 43.5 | 38.6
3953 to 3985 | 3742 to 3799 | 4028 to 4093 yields 9.0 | 26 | 44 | 38.3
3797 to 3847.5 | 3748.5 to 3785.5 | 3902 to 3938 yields 7.1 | 27.5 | 27.1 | 27.3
